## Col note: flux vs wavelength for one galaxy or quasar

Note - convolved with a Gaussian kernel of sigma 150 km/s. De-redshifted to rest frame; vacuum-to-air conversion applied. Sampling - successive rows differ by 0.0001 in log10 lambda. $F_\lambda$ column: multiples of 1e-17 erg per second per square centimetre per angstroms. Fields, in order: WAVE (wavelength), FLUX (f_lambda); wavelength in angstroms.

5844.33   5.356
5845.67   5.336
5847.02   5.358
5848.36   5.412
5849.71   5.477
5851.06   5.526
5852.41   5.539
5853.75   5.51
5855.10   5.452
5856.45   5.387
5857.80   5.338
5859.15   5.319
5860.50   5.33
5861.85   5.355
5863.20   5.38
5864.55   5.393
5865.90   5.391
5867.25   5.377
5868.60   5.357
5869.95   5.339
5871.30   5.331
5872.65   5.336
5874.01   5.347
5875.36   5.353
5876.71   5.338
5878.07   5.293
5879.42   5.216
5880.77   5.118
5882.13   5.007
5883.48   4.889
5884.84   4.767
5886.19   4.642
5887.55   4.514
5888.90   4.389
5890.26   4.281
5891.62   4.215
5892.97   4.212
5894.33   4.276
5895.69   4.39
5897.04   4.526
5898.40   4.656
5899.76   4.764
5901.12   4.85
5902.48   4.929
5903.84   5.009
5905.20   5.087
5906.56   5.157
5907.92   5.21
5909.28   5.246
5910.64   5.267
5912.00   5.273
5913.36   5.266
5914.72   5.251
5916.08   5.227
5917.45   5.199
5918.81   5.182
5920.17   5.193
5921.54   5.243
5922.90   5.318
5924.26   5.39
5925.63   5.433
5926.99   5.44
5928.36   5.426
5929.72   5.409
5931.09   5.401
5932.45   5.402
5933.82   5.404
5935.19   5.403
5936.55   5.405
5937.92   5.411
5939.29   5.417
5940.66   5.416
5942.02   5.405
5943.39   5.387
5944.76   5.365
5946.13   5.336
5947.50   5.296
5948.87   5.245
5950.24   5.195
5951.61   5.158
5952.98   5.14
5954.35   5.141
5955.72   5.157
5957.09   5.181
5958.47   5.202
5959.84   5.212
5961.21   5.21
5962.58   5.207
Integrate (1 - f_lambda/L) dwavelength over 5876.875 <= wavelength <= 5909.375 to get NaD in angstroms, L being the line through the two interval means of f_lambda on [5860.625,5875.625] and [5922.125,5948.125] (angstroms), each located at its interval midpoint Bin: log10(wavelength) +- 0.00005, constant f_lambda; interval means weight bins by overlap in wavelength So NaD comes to 3.6 angstroms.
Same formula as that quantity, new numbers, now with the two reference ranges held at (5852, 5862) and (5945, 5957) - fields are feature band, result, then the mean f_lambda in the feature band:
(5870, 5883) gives 0.3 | 5.26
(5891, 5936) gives 1.7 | 5.08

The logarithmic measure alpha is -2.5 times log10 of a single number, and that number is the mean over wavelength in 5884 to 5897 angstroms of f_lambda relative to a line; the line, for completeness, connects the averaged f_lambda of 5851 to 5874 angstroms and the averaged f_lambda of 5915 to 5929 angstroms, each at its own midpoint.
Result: 0.21 mag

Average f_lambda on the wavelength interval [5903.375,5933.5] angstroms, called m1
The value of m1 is 5.28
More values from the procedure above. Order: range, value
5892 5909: 4.76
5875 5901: 4.72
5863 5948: 5.13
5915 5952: 5.34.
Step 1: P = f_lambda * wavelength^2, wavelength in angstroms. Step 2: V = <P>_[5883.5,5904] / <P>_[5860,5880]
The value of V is 0.86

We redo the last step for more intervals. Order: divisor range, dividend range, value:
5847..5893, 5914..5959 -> 1.05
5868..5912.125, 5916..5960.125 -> 1.10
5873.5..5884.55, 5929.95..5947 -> 1.06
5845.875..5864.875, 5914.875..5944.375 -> 1.02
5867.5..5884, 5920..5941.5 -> 1.05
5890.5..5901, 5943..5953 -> 1.20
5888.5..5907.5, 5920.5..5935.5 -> 1.17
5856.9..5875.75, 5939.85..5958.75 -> 1.01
